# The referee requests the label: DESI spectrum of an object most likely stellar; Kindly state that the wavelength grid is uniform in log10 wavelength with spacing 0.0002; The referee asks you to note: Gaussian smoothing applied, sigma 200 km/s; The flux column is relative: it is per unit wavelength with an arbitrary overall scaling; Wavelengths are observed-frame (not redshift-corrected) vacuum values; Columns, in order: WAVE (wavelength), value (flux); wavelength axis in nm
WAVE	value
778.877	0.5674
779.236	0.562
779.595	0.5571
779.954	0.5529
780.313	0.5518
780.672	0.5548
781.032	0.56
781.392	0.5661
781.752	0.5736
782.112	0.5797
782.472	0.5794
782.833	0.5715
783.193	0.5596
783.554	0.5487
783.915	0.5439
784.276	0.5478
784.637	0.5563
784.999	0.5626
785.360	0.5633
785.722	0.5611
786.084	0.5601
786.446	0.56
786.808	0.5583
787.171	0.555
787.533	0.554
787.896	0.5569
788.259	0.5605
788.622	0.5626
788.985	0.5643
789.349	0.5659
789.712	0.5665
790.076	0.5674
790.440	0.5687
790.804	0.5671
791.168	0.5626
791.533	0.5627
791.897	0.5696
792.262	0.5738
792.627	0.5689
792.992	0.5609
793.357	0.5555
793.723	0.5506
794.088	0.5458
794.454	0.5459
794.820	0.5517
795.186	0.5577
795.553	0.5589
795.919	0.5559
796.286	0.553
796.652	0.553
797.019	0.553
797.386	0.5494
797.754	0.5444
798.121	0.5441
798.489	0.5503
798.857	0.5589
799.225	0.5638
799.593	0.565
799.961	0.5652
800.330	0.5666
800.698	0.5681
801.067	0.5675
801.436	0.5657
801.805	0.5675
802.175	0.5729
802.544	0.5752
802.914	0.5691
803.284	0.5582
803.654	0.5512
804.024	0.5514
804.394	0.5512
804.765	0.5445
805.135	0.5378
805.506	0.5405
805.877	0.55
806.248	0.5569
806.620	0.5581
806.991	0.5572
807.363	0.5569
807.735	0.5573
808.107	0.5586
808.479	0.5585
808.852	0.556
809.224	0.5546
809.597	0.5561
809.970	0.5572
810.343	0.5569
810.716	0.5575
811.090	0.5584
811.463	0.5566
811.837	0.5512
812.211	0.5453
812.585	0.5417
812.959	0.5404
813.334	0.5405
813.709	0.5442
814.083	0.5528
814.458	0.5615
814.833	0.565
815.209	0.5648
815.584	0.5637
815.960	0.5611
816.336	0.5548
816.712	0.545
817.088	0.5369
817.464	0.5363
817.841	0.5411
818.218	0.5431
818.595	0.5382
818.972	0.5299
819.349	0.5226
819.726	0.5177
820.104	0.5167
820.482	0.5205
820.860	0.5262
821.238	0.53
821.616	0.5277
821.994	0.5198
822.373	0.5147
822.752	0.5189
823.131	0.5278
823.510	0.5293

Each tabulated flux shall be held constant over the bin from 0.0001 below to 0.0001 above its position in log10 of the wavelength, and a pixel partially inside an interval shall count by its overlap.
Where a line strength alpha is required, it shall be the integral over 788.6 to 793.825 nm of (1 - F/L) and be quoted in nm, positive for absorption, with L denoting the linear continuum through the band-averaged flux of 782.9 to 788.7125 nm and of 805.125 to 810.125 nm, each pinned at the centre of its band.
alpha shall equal -0.08 nm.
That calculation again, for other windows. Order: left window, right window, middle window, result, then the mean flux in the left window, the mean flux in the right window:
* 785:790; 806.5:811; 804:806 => 0.04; 0.561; 0.557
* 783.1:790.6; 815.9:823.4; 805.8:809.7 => -0.11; 0.559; 0.531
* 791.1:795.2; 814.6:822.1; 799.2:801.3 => -0.05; 0.559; 0.538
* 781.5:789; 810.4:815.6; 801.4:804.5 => -0.04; 0.561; 0.553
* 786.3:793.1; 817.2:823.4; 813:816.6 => -0.15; 0.564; 0.527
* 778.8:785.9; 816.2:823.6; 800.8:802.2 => -0.06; 0.561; 0.53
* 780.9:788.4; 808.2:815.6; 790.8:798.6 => 0.03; 0.561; 0.554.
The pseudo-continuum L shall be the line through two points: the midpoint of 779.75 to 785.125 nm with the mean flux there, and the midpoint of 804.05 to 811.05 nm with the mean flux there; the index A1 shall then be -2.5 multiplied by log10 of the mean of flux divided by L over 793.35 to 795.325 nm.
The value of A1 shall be 0.01 mag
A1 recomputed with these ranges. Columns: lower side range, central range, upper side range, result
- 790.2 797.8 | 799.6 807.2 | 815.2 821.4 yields -0.02 mag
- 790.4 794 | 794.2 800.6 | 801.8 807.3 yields 0.01 mag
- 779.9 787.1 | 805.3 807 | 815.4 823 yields -0.02 mag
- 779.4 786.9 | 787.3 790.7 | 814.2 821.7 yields -0.01 mag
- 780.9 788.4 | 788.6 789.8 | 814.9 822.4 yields -0.01 mag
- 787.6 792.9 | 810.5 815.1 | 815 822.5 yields -0.02 mag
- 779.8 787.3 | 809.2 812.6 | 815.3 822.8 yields -0.03 mag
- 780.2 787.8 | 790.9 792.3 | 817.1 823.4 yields -0.03 mag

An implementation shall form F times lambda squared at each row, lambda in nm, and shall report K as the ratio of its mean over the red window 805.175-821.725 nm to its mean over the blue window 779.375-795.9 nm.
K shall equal 1.0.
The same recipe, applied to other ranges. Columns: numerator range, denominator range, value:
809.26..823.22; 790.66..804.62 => 1.01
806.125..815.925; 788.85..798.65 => 1.04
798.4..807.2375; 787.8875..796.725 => 1.02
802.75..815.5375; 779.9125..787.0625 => 1.05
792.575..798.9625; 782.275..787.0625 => 1.02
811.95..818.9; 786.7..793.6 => 1.04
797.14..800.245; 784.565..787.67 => 1.03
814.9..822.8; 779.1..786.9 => 1.04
